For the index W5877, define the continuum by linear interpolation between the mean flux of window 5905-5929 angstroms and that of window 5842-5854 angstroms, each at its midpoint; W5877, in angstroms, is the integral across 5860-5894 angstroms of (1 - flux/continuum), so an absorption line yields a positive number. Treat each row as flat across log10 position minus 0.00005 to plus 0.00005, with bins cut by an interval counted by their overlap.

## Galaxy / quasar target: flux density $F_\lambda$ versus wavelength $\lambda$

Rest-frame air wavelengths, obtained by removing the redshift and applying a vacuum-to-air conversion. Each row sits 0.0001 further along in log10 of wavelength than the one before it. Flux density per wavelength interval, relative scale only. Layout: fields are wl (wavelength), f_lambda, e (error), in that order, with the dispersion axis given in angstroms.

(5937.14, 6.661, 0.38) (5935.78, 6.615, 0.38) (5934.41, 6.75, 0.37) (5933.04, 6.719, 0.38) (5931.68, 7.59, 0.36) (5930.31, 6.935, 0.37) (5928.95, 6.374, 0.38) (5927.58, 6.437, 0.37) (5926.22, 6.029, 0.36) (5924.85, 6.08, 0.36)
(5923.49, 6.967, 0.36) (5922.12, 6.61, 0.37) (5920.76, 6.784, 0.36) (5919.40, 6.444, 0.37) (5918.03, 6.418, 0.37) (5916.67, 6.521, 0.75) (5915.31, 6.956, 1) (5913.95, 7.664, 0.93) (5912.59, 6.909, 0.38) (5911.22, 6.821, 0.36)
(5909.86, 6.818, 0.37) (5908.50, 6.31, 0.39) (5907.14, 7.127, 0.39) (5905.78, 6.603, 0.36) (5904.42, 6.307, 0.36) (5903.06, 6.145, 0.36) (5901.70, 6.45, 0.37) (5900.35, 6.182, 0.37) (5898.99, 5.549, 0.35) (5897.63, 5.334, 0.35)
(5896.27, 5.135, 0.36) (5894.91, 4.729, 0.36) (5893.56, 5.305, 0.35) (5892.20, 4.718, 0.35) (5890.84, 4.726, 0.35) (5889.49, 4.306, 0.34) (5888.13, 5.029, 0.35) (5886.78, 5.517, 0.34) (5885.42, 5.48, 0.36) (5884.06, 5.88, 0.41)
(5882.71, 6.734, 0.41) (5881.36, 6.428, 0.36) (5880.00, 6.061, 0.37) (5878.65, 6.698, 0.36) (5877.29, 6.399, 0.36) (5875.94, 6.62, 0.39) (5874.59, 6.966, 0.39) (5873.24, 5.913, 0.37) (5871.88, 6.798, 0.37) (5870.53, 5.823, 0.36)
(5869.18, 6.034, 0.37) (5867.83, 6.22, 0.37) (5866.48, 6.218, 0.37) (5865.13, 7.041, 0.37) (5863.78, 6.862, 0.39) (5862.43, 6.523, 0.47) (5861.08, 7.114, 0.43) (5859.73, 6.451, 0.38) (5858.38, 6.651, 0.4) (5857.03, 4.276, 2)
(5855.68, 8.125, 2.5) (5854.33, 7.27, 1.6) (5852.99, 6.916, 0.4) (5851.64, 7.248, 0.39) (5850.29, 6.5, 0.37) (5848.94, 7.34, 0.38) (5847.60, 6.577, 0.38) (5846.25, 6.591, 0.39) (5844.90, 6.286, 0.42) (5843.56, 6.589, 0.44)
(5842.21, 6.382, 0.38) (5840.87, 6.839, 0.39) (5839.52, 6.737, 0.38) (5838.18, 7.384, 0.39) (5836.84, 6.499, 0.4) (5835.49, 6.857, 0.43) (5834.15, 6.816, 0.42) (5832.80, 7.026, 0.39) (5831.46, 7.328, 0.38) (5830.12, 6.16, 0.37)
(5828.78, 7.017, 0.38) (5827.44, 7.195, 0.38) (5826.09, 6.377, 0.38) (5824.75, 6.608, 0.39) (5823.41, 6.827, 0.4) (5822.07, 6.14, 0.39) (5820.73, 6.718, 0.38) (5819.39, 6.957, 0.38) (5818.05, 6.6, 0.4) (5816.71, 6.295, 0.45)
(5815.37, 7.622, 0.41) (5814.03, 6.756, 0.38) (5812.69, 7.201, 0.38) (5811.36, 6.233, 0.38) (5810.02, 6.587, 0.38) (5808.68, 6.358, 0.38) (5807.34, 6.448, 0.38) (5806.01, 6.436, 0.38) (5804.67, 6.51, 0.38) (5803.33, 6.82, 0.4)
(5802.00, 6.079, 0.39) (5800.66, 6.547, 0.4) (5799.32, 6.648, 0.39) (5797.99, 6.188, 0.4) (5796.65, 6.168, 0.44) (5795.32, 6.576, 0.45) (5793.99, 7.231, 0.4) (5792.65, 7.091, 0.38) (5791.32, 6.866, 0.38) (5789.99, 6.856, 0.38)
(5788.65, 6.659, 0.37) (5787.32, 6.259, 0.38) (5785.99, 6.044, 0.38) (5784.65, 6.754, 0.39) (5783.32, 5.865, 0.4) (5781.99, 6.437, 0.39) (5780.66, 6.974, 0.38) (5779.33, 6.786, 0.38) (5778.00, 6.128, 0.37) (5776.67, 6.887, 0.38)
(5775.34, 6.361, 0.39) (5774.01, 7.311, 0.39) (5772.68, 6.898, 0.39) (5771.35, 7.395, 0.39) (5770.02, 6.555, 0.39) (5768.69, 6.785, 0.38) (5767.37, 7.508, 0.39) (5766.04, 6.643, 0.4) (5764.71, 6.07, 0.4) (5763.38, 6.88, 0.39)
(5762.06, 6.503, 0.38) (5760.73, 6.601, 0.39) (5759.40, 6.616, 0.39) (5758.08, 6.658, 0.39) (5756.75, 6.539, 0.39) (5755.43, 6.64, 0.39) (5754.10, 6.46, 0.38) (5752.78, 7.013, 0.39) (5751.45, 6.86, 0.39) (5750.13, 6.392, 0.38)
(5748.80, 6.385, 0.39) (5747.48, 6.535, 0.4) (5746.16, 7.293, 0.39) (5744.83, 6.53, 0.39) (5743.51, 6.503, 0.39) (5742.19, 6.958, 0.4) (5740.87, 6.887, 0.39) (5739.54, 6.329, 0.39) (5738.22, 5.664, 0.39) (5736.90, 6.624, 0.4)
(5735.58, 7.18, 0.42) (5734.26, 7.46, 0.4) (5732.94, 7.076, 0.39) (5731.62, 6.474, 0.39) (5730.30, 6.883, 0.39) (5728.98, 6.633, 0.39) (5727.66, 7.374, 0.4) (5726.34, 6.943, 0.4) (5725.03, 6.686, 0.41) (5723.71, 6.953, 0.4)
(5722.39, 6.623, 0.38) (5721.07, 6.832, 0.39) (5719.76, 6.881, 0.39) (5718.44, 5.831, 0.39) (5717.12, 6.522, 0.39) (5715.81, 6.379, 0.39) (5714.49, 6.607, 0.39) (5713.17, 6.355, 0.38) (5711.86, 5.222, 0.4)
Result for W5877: 3.3 angstroms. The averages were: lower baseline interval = 6.74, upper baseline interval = 6.66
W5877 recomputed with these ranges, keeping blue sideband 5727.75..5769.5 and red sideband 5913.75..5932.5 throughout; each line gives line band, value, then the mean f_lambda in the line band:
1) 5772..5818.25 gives 0.58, 6.61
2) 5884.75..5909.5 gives 3.92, 5.63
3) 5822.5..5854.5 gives -0.50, 6.8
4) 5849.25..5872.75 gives 0.31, 6.6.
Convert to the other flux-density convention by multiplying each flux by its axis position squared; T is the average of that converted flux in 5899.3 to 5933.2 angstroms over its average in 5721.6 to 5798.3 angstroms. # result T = 1.05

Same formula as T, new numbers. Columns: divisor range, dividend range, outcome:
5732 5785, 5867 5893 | 0.92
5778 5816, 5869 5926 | 0.96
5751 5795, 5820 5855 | 1.03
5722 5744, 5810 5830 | 1.02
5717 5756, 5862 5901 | 0.92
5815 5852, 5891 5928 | 0.95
